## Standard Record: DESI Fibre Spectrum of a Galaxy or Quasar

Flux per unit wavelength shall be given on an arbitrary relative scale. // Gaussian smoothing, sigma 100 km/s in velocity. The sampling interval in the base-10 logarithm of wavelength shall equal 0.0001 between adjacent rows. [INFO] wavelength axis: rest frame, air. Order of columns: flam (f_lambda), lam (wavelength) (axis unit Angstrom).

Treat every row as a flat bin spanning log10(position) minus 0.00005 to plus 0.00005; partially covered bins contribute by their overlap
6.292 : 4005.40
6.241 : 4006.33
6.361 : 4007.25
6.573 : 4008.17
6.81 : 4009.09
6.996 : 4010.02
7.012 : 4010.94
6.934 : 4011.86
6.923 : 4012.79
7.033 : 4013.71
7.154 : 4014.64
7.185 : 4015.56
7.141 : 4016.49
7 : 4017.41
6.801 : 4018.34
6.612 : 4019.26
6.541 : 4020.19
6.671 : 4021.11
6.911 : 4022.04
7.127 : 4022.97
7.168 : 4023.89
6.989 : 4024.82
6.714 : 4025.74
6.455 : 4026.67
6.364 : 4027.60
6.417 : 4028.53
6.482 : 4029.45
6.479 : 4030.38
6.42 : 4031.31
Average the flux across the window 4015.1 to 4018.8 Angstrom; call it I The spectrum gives 7.03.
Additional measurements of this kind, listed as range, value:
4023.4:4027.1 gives 6.85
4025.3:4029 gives 6.49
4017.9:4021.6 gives 6.66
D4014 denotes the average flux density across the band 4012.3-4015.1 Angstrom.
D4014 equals 7.02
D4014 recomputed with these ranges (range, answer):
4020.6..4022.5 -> 6.79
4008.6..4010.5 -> 6.9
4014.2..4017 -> 7.17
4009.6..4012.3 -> 7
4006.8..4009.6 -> 6.59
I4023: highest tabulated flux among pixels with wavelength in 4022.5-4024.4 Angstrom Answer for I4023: 7.168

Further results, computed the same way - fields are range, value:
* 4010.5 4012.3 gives 7.012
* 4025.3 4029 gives 6.714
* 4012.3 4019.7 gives 7.185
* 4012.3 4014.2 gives 7.033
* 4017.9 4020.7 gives 6.801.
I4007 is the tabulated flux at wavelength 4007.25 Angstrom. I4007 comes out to 6.361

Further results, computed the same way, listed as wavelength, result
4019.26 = 6.612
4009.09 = 6.81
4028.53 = 6.417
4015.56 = 7.185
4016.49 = 7.141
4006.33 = 6.241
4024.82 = 6.989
